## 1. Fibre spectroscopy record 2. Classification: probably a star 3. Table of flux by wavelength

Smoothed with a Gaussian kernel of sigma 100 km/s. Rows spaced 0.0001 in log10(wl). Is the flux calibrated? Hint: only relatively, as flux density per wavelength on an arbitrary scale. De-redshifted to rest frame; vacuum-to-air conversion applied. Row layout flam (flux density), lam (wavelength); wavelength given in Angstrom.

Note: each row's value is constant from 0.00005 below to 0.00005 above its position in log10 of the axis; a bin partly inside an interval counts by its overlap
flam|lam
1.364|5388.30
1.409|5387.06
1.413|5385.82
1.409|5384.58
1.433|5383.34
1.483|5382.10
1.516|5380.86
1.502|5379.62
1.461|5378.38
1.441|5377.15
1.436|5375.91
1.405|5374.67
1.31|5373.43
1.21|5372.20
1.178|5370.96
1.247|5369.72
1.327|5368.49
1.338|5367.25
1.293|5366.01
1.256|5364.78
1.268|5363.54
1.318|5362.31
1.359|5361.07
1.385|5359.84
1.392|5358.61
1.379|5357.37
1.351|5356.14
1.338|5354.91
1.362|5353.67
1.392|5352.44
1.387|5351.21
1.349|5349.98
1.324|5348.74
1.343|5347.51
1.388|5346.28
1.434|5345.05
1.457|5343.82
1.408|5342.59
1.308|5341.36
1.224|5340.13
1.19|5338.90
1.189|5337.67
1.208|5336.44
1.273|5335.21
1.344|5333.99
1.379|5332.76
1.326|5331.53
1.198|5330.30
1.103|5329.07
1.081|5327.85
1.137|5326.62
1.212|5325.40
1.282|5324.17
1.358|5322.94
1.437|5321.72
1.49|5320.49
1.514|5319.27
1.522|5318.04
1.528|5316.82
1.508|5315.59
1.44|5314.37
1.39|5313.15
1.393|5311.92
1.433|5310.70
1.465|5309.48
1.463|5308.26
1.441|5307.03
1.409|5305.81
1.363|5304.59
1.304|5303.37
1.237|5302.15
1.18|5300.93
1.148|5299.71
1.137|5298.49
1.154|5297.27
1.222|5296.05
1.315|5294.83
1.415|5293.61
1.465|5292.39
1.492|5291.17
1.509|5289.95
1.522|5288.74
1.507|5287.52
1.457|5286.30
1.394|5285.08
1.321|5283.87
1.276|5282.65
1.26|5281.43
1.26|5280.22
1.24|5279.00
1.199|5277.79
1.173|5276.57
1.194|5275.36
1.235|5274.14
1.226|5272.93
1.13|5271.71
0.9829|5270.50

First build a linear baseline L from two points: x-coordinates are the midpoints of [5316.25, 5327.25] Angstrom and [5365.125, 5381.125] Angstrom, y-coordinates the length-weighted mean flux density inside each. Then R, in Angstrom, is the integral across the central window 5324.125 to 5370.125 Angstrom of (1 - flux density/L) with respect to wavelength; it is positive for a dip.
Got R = 2.2 Angstrom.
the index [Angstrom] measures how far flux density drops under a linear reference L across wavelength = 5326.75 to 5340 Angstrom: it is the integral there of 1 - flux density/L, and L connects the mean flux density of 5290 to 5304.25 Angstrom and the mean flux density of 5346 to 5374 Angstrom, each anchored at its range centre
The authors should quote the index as 0.9 Angstrom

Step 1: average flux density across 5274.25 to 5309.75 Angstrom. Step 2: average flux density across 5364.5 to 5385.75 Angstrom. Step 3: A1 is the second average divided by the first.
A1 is 1.0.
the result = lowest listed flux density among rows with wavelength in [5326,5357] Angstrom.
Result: 1.081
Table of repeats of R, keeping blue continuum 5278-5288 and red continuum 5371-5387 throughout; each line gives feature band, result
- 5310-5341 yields 0.9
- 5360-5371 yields 0.8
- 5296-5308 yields 0.7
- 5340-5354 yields 0.1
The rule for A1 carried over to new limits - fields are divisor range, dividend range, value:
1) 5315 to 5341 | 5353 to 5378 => 1.02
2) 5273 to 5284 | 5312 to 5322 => 1.19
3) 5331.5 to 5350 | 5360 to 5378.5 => 1.00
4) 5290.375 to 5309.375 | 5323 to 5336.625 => 0.94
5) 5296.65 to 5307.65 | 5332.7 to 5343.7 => 1.02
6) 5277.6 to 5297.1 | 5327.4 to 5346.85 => 0.94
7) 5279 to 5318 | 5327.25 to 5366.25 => 0.96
